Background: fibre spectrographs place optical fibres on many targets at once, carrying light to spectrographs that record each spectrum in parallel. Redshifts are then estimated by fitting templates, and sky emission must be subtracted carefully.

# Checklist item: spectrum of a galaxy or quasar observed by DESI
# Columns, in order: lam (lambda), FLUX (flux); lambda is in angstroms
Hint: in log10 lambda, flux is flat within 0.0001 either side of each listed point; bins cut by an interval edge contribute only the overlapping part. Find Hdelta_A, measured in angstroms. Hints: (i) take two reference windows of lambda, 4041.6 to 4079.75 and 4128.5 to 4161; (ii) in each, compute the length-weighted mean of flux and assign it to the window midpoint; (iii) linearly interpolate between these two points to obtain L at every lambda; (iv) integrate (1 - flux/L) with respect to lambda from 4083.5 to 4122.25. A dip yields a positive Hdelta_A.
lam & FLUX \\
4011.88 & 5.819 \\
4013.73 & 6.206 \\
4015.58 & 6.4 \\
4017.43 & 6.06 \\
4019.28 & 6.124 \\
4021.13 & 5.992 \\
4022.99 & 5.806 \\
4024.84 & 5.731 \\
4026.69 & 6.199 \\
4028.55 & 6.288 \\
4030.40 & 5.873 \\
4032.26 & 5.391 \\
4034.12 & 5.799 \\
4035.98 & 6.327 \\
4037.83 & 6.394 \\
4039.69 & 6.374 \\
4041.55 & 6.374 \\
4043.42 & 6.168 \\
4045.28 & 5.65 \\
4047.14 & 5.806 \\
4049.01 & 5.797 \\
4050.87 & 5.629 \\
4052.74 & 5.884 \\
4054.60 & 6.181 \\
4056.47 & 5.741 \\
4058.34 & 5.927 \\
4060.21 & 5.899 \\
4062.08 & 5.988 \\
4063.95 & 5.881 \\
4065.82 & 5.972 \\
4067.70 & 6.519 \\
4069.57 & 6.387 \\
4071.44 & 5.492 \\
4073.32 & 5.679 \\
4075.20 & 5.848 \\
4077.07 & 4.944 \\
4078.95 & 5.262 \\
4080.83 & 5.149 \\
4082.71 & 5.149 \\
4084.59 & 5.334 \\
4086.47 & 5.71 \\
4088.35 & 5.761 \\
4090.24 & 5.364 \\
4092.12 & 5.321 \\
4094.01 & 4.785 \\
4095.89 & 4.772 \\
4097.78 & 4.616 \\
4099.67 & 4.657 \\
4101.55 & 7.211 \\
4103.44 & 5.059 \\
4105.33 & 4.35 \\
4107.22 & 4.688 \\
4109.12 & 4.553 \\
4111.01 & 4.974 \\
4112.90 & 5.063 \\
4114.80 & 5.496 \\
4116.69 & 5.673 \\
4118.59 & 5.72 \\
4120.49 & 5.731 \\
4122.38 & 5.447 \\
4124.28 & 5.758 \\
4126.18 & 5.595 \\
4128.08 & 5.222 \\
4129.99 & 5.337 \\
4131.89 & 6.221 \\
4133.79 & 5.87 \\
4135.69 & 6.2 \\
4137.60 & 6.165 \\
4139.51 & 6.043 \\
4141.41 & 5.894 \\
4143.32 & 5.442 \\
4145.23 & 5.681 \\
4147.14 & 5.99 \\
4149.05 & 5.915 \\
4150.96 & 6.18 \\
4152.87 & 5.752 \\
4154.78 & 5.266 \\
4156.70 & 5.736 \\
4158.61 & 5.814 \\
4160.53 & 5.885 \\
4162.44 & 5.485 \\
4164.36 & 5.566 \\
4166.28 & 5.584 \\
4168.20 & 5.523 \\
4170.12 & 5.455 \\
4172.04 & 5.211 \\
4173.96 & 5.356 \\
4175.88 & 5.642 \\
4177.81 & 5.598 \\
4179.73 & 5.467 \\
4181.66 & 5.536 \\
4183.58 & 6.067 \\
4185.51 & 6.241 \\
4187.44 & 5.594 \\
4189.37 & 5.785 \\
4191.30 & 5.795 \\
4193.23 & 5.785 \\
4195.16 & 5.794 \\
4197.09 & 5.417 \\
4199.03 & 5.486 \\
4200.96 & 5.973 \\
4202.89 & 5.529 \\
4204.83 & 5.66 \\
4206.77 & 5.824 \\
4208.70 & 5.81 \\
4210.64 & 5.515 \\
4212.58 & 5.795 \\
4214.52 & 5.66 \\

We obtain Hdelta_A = 3.95 angstroms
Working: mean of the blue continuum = 5.85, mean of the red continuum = 5.83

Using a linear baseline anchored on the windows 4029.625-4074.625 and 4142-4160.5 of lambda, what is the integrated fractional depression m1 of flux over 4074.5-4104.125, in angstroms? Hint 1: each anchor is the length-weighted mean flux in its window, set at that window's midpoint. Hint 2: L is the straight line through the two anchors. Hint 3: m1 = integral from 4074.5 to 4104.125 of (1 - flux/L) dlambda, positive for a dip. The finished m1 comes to 2.9 angstroms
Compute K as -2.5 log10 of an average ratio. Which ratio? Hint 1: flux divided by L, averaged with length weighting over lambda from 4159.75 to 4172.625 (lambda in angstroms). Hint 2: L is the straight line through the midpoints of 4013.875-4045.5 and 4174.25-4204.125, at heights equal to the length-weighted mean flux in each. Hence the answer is 0.043 mag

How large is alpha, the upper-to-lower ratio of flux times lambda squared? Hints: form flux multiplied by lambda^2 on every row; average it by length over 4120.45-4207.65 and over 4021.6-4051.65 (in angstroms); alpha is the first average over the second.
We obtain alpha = 1.02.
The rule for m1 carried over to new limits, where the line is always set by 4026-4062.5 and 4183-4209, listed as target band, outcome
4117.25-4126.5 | 0.34 angstroms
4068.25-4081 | 0.75 angstroms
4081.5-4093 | 0.95 angstroms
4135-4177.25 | 0.79 angstroms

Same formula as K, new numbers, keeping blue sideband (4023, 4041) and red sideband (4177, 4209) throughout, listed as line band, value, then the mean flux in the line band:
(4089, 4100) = 0.19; 4.95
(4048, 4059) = 0.03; 5.86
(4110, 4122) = 0.08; 5.44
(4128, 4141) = -0.01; 5.91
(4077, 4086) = 0.14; 5.22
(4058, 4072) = -0.01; 6.03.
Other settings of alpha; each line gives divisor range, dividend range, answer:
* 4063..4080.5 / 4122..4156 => 1.04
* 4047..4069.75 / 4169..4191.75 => 1.00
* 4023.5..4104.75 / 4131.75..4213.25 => 1.06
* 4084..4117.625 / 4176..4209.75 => 1.15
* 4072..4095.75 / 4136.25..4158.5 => 1.13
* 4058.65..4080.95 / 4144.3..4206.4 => 1.04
